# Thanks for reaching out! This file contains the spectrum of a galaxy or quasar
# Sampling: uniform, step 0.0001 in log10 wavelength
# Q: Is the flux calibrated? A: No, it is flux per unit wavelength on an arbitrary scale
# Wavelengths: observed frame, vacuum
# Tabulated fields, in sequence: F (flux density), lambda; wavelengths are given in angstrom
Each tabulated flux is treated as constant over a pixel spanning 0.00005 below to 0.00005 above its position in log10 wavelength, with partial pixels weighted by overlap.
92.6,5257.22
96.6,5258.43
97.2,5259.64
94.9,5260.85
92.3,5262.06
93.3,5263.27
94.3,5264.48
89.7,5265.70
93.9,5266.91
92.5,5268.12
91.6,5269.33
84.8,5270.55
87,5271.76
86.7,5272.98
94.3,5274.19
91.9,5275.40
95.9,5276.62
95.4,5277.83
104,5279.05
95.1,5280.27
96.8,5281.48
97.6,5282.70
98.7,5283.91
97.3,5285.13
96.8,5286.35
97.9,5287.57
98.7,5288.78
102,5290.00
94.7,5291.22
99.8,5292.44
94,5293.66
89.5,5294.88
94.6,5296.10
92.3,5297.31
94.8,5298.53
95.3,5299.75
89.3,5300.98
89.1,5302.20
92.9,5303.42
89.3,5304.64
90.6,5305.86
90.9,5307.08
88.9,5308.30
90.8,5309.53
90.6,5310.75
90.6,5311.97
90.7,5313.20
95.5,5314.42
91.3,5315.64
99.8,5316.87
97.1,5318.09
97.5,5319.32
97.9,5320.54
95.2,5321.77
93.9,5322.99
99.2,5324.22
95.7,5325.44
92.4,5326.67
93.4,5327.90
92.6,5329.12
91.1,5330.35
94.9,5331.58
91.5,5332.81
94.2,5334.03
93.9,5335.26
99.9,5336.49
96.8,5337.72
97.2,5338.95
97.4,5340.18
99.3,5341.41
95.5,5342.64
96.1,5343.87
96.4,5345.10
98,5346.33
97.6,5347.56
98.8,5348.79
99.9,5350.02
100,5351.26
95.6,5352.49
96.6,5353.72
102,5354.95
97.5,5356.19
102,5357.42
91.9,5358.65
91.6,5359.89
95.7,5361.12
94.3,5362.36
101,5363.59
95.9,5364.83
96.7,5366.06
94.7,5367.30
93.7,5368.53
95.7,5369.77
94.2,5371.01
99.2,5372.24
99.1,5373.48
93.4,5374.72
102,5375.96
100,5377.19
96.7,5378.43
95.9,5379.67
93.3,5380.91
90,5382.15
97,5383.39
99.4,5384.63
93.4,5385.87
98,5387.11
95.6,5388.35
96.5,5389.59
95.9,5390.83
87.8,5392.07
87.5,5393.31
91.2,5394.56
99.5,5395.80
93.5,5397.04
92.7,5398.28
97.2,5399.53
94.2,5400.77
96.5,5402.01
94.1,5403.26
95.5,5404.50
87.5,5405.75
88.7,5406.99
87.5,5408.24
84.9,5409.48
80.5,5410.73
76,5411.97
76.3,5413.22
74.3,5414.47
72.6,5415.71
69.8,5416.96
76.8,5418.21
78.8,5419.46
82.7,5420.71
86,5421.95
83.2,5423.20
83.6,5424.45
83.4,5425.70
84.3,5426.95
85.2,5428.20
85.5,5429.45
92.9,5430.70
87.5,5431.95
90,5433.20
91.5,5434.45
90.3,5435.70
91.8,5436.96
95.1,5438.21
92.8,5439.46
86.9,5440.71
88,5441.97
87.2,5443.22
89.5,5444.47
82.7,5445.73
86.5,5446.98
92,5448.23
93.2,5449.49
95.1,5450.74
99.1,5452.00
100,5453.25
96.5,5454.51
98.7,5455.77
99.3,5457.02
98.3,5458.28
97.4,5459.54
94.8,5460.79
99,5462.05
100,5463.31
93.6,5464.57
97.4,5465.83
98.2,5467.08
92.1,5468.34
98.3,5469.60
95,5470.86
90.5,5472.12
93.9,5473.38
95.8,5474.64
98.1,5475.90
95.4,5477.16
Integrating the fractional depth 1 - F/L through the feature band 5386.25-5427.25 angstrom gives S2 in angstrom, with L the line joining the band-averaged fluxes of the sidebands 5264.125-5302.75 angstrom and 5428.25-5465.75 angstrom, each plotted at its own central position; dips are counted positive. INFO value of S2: 2.70 angstrom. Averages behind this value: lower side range 94.3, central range 87.1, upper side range 92.9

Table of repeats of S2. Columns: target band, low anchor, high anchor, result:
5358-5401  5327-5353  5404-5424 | -3.49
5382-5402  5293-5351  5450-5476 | 0.21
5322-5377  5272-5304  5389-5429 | -3.47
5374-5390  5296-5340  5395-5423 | -1.49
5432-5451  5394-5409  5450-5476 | 1.09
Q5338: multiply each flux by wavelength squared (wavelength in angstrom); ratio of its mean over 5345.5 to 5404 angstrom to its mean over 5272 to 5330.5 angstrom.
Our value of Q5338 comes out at 1.05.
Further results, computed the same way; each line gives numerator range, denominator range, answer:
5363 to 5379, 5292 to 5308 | 1.08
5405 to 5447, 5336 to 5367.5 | 0.90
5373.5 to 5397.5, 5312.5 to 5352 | 1.01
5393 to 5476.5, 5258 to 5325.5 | 1.01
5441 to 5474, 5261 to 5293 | 1.07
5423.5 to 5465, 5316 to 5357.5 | 0.99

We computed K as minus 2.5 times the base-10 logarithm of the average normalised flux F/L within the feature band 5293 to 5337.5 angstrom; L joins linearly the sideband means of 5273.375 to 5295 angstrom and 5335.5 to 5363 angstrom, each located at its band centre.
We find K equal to 0.041 mag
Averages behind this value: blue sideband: 96.8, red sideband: 97.2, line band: 93.4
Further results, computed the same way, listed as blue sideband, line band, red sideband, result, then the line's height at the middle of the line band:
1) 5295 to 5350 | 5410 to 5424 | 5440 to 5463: 0.20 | 93.8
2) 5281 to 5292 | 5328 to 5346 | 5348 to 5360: 0.03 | 97.8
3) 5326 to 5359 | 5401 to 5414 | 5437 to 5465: 0.10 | 94.9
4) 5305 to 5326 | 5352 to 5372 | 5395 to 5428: -0.08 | 89.8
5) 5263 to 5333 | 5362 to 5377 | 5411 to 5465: -0.07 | 91.1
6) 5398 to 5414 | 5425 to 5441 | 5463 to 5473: 0.03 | 91.4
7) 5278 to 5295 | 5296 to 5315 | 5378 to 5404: 0.06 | 96.9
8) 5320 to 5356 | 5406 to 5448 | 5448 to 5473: 0.14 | 96.4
